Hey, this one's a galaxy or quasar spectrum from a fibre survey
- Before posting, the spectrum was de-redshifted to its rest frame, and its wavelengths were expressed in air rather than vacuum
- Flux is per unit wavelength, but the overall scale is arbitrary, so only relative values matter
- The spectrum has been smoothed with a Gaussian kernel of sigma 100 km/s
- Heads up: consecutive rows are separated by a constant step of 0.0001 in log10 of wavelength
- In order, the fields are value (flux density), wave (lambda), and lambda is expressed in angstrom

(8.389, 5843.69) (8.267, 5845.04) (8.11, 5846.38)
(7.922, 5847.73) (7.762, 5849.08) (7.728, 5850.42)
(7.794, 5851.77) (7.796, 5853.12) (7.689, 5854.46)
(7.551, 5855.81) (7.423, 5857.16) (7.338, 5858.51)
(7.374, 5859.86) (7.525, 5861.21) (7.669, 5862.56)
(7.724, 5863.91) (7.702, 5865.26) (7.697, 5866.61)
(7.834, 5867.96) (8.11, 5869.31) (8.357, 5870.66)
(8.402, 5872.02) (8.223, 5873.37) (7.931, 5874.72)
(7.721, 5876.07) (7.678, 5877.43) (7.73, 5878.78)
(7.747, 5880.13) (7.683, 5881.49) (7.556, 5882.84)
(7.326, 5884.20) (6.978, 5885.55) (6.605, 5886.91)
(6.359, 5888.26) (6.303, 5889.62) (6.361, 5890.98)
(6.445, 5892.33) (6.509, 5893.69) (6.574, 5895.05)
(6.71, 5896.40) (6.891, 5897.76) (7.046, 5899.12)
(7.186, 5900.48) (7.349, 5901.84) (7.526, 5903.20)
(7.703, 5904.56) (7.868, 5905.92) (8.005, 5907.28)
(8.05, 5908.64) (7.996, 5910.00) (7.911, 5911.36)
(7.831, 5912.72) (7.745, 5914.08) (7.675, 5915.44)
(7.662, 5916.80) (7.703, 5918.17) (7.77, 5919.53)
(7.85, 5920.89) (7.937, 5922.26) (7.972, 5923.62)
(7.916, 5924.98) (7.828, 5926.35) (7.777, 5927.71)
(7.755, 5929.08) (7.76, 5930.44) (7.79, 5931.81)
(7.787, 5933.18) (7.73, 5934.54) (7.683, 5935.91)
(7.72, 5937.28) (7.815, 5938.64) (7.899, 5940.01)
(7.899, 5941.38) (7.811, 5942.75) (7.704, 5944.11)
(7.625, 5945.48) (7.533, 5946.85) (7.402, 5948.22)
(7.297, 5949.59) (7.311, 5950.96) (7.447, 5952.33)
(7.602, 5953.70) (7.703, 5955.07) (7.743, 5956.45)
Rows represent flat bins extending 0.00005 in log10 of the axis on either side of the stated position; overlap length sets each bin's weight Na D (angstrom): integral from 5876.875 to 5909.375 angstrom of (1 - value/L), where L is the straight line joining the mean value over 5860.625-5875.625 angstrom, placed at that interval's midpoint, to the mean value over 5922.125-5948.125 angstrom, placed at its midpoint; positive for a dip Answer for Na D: 2.9 angstrom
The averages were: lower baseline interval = 7.93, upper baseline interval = 7.78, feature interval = 7.17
